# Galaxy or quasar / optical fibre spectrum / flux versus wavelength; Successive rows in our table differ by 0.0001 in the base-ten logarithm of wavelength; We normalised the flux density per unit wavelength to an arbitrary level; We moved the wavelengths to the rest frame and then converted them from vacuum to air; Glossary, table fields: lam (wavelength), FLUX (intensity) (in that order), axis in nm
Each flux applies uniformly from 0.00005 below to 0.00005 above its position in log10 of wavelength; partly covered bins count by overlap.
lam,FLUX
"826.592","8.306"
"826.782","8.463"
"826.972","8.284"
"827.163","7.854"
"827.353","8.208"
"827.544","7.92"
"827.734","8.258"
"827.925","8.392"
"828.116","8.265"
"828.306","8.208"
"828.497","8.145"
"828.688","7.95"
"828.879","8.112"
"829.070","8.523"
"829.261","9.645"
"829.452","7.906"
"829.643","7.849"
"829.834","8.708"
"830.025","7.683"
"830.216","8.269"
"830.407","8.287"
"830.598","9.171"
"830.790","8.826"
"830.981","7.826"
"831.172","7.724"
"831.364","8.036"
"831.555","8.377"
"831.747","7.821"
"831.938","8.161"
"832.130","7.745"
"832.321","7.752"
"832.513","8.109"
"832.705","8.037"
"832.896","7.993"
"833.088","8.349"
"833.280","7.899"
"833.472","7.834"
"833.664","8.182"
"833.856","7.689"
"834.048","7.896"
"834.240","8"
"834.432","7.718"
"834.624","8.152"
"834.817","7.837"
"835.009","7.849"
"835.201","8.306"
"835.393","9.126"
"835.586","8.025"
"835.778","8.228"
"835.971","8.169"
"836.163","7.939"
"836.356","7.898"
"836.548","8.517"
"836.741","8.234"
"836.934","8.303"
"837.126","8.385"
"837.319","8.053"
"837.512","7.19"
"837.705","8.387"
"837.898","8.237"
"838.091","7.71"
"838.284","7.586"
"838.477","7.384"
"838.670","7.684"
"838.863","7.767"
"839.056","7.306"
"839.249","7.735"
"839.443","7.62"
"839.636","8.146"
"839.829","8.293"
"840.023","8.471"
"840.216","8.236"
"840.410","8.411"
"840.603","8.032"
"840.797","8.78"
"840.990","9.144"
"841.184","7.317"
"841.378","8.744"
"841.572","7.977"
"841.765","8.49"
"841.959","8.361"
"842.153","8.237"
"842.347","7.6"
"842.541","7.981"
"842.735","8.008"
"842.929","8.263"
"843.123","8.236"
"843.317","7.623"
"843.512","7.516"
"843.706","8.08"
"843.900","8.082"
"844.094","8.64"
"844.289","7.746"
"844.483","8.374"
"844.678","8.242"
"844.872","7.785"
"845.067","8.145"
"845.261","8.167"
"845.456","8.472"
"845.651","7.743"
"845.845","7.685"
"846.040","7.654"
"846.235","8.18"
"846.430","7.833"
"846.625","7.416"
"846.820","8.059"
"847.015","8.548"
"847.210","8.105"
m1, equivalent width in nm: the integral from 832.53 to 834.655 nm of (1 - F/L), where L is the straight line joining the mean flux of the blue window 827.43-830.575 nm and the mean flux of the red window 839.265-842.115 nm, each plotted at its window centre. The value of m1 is 0.08 nm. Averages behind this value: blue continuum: 8.28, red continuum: 8.27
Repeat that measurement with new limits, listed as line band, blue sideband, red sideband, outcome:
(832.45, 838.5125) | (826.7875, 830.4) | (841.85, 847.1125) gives 0.076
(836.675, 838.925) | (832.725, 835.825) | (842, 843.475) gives 0.035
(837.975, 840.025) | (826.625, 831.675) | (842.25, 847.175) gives 0.085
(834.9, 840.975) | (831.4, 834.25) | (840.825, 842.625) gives 0.037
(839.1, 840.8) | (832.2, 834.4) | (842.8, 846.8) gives -0.032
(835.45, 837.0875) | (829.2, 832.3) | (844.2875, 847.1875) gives -0.009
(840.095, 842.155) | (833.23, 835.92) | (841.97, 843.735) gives -0.094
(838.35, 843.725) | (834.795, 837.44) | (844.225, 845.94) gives 0.047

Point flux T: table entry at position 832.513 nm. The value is 8.109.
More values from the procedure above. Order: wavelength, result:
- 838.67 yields 7.684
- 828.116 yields 8.265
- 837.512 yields 7.19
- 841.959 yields 8.361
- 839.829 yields 8.293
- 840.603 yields 8.032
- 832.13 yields 7.745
